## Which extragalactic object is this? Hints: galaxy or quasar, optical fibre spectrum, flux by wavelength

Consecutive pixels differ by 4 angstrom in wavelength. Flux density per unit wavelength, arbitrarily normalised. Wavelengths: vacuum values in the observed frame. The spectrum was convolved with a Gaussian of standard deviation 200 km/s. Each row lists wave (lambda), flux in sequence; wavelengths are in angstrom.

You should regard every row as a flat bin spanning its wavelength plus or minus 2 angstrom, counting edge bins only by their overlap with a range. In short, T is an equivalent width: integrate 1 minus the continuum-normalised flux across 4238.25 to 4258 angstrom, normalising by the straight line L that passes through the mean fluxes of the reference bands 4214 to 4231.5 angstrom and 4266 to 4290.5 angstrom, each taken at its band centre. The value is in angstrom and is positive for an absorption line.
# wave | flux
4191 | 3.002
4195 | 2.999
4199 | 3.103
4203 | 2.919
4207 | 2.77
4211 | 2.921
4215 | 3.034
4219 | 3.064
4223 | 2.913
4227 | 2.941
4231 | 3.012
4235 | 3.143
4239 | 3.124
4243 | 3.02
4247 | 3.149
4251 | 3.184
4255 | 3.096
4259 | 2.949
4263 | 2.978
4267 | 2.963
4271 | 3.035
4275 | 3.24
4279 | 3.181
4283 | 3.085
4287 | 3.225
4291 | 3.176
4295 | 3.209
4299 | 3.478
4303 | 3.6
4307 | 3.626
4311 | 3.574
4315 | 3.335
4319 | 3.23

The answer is -0.3 angstrom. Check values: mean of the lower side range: 2.99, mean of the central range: 3.11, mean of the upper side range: 3.13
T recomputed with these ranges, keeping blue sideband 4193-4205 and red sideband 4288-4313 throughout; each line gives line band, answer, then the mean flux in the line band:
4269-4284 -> 0.88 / 3.14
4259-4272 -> 1.21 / 2.98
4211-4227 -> 0.55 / 2.99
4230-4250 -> 0.51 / 3.1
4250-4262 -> 0.69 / 3.06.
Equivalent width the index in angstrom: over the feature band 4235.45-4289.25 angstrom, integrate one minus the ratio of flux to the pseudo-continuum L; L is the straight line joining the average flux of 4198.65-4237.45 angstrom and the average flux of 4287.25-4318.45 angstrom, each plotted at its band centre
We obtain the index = 1.8 angstrom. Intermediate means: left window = 2.98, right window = 3.41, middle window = 3.1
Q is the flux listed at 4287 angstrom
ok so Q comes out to 3.225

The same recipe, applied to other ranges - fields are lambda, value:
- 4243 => 3.02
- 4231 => 3.012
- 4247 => 3.149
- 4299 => 3.478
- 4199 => 3.103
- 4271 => 3.035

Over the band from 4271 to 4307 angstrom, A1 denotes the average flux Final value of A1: 3.28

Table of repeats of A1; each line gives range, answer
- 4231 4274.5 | 3.07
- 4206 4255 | 3.03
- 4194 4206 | 2.99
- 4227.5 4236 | 3.05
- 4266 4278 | 3.1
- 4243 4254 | 3.13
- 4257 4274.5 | 3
